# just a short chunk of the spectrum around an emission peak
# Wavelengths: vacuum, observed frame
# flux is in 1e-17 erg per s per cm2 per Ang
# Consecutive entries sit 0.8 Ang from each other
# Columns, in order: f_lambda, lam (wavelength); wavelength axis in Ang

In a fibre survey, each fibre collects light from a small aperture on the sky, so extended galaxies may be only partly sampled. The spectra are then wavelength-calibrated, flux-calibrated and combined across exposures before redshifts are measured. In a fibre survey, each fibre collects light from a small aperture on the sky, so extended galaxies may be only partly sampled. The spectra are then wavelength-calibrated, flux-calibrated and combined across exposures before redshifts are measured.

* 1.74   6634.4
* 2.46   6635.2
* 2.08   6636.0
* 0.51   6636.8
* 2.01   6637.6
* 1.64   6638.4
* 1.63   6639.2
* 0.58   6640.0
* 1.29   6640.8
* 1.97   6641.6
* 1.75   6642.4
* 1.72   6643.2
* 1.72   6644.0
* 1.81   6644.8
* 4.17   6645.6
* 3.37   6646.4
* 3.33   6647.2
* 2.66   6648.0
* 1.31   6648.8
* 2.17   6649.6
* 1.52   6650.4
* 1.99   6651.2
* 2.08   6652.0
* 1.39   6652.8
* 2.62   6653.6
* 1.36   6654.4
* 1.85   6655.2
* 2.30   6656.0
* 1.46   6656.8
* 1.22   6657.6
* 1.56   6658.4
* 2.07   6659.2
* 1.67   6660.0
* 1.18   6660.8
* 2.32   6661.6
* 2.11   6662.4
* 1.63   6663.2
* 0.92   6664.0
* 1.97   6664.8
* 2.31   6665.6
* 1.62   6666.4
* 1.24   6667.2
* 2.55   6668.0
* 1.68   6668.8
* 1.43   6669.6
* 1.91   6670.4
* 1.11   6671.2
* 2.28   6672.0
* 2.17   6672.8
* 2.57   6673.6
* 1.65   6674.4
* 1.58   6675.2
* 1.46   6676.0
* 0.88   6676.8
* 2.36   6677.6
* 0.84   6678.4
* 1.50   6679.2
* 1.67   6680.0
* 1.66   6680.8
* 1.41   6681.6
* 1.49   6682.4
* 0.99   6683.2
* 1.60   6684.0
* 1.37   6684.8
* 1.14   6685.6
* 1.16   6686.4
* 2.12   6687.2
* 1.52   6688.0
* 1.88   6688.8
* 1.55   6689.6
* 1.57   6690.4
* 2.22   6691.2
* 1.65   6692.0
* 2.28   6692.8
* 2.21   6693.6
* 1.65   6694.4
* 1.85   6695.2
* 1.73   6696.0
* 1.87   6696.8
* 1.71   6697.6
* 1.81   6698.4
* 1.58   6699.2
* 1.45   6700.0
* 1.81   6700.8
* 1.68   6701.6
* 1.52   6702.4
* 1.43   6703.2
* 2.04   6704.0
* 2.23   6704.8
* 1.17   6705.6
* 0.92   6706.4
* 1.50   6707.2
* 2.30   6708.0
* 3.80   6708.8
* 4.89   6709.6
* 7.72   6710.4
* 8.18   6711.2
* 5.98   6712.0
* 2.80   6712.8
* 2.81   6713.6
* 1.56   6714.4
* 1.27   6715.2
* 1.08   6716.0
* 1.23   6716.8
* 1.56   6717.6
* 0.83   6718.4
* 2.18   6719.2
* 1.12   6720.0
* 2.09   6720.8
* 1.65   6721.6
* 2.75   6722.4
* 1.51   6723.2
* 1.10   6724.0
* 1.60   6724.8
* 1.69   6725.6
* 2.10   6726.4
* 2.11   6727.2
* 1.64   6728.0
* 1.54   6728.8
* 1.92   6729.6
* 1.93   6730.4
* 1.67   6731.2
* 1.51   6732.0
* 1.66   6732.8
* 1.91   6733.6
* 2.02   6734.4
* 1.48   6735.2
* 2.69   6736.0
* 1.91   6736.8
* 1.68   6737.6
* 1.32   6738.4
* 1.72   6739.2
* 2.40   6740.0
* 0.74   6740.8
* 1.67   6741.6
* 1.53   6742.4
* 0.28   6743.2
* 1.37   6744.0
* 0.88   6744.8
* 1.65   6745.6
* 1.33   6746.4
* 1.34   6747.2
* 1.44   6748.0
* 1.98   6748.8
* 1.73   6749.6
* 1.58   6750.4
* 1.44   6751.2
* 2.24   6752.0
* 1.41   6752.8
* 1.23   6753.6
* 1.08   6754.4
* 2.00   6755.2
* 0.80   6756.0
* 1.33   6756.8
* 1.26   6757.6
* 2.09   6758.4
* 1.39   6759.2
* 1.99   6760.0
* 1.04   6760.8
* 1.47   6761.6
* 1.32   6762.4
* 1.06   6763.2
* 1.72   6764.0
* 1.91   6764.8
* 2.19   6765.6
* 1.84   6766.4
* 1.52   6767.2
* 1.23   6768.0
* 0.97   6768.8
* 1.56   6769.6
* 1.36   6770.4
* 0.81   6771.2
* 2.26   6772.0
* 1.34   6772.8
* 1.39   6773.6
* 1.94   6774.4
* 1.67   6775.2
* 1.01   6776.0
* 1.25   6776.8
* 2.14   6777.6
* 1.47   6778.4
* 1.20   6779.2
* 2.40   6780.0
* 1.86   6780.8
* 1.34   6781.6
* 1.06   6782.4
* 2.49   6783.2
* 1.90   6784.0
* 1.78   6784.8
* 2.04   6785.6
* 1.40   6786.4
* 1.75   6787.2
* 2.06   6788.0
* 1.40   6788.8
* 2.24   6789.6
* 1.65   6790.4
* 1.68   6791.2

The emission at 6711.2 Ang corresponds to [O III]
